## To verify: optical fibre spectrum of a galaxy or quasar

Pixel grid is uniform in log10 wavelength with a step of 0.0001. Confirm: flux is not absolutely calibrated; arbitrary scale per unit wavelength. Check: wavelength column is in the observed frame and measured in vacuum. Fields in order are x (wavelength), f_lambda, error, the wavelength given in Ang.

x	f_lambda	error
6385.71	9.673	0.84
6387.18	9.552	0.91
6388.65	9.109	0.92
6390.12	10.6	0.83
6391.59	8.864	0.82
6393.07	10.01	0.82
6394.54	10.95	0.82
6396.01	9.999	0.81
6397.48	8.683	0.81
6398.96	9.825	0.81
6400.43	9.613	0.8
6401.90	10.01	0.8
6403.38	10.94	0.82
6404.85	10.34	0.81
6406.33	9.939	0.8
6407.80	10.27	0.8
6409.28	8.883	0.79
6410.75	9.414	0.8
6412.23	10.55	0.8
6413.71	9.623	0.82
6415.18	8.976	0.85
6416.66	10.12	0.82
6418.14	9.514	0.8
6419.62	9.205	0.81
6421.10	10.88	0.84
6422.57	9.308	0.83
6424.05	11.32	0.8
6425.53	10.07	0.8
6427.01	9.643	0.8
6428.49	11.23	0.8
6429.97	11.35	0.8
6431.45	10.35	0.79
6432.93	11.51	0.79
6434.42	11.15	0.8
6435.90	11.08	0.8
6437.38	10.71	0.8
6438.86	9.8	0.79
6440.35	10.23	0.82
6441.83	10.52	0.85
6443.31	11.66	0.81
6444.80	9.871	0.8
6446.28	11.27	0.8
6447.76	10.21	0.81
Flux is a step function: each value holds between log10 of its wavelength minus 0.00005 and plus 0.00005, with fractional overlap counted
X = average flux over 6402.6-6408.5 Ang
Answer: 10.4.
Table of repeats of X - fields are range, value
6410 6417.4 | 9.74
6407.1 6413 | 9.77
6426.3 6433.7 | 10.8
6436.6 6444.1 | 10.6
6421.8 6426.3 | 10.2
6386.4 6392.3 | 9.54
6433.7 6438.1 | 11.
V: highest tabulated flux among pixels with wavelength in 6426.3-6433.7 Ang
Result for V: 11.51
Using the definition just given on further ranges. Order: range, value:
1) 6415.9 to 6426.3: 11.32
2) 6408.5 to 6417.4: 10.55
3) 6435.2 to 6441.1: 11.08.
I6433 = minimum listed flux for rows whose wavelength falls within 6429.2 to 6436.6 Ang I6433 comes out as 10.35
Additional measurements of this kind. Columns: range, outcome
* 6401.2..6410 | 8.883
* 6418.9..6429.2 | 9.205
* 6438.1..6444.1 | 9.8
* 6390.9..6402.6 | 8.683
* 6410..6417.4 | 8.976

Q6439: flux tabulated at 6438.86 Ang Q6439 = 9.8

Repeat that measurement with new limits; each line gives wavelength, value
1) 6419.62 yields 9.205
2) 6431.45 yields 10.35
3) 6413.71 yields 9.623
